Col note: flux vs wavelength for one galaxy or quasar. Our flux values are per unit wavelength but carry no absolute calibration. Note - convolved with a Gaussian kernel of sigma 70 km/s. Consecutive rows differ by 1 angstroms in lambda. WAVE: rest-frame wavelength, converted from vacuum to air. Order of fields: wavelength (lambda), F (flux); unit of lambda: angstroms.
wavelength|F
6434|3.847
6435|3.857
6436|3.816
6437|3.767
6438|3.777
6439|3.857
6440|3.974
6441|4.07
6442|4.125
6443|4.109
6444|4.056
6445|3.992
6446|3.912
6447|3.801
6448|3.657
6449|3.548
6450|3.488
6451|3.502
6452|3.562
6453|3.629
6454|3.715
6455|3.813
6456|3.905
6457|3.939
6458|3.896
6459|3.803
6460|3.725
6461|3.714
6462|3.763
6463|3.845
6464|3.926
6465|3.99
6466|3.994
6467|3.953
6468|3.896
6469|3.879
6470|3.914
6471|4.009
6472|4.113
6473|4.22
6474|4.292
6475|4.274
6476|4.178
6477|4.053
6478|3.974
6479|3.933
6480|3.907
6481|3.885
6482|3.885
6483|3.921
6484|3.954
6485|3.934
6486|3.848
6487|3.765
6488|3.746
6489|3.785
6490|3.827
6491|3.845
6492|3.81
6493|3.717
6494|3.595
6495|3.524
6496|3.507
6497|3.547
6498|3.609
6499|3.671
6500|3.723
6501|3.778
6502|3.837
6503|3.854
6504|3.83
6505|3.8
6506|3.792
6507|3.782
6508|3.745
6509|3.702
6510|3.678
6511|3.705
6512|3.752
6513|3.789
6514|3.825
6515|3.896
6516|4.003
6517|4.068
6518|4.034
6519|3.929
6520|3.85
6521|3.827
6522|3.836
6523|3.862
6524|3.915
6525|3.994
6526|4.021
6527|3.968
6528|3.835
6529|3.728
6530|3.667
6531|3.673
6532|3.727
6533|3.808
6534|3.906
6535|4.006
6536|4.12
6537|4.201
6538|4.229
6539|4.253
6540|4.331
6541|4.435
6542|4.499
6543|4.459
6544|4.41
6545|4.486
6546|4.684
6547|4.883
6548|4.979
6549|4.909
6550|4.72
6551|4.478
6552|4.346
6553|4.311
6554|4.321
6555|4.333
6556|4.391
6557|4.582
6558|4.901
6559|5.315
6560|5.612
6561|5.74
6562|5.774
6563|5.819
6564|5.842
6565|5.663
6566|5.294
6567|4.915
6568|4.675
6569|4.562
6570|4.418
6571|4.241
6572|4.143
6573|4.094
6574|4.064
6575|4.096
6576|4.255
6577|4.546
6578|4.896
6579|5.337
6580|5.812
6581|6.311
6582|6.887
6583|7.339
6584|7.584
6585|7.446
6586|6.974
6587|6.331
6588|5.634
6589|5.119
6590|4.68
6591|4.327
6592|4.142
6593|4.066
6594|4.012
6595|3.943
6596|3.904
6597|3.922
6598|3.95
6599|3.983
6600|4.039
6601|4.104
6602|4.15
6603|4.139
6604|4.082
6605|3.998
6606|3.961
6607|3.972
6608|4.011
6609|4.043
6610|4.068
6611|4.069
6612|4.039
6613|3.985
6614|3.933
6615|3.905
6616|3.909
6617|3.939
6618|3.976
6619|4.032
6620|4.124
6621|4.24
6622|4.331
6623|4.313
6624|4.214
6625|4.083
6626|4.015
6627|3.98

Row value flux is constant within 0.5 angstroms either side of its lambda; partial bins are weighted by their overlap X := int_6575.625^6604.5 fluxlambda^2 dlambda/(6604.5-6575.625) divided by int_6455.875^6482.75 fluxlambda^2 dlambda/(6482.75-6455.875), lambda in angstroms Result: 1.3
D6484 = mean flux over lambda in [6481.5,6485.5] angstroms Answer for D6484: 3.92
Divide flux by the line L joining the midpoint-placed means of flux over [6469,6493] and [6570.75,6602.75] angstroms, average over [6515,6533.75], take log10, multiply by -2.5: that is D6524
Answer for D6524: 0.128 mag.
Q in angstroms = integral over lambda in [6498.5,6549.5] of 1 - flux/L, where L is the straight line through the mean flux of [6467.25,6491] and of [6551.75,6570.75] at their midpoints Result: 5.8 angstroms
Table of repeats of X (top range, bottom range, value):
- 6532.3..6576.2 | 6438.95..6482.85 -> 1.22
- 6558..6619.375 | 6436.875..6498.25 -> 1.28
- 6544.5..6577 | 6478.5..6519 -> 1.28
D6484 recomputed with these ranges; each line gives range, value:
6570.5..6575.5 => 4.13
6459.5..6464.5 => 3.79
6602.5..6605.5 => 4.07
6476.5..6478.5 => 4.01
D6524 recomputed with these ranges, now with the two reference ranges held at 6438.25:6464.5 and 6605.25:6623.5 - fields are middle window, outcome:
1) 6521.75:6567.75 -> -0.14 mag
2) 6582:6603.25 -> -0.24 mag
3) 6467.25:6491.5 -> -0.03 mag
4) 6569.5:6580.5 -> -0.14 mag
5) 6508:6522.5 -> 0.02 mag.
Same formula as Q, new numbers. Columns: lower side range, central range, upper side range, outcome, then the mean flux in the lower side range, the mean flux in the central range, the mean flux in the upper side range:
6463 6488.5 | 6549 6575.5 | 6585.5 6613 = -3.5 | 3.98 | 4.8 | 4.35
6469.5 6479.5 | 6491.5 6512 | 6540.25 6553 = 2.7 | 4.1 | 3.71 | 4.59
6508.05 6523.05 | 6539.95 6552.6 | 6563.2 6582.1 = -0.5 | 3.85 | 4.59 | 4.92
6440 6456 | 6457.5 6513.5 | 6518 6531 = -0.1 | 3.81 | 3.85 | 3.87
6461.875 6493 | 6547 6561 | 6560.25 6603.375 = -0.1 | 3.94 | 4.75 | 5.01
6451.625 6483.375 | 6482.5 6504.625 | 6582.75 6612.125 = 1.7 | 3.92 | 3.76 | 4.65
